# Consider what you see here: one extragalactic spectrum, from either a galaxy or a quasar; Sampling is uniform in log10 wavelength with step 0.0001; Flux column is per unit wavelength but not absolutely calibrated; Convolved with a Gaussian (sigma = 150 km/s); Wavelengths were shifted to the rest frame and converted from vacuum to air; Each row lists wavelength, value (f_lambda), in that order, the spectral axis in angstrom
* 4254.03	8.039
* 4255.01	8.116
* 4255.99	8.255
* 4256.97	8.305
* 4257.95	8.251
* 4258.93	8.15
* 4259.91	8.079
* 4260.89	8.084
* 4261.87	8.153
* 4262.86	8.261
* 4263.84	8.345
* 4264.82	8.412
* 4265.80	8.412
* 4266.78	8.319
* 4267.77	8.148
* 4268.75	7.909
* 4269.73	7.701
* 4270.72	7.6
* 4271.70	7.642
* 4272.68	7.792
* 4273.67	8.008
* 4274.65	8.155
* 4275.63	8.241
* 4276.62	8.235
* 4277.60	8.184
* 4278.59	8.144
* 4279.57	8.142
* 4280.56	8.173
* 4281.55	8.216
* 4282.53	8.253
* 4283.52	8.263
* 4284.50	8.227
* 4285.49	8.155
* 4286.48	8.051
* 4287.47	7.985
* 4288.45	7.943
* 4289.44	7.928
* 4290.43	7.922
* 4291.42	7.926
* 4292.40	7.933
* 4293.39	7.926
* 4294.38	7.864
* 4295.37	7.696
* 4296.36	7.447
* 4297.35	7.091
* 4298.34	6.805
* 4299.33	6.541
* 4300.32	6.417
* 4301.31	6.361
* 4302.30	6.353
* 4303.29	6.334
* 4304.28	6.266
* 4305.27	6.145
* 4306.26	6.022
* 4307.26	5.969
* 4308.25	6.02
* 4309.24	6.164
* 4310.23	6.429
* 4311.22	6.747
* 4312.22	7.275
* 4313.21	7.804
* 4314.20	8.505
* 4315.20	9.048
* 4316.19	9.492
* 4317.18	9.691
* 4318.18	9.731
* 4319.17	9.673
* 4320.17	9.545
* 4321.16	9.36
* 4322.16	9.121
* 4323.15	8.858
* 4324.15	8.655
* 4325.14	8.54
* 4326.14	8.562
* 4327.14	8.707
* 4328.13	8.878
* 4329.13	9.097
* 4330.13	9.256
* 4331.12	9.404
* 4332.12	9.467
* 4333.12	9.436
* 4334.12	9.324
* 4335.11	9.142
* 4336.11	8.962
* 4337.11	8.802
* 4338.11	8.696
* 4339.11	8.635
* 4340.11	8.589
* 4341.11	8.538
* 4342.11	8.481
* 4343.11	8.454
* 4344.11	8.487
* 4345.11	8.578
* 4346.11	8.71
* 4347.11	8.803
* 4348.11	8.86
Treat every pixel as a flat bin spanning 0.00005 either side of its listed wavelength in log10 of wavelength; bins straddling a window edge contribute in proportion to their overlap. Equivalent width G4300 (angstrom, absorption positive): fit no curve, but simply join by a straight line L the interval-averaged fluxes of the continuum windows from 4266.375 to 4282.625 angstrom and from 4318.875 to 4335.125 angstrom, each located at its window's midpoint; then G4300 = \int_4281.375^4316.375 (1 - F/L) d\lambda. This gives 4.8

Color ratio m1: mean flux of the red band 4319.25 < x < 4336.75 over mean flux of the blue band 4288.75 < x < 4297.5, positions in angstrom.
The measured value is 1.17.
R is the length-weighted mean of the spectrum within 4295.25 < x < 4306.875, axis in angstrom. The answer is 6.58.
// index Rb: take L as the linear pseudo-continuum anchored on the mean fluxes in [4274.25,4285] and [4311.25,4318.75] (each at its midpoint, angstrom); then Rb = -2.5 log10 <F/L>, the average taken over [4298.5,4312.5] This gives 0.322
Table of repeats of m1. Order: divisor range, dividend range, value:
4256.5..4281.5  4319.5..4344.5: 1.10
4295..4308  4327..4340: 1.38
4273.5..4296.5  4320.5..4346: 1.10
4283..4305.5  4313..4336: 1.23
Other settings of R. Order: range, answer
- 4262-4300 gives 7.94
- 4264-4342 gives 8.07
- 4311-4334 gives 8.94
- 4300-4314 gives 6.5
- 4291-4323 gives 7.57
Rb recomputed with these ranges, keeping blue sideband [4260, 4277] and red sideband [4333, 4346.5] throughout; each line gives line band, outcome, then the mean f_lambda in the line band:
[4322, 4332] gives -0.04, 8.93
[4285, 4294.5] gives 0.04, 7.97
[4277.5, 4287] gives 0.01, 8.17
